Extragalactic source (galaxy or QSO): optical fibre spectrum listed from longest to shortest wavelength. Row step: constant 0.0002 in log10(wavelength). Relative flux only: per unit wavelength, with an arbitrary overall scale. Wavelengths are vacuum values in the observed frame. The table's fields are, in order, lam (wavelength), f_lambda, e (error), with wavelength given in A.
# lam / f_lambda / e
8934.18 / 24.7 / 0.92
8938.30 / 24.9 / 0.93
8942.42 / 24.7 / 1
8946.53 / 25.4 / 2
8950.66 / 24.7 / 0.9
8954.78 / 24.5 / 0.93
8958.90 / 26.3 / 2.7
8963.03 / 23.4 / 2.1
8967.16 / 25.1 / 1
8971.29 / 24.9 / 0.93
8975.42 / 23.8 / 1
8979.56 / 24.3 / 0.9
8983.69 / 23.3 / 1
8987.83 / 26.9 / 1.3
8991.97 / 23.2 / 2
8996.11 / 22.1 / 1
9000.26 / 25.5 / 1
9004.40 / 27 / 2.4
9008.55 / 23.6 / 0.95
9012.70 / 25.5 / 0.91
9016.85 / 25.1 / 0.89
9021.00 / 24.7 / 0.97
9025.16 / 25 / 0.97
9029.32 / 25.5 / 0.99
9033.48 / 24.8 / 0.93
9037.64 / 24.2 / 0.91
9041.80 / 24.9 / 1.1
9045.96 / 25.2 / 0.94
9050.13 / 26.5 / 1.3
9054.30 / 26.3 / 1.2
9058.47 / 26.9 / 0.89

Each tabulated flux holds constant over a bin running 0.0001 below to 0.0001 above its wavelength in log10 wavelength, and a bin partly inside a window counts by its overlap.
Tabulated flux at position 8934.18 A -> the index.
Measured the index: 24.7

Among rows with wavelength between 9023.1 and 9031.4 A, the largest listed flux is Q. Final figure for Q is 25.5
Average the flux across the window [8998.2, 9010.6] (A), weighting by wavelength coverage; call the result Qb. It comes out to 25.4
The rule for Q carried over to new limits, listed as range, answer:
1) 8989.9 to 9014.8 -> 27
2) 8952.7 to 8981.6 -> 26.3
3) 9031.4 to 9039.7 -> 24.8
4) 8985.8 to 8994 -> 26.9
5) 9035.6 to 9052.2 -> 26.5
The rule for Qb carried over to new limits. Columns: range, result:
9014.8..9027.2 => 24.9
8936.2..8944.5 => 24.8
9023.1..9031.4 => 25.2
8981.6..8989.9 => 25.1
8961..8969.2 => 24.2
